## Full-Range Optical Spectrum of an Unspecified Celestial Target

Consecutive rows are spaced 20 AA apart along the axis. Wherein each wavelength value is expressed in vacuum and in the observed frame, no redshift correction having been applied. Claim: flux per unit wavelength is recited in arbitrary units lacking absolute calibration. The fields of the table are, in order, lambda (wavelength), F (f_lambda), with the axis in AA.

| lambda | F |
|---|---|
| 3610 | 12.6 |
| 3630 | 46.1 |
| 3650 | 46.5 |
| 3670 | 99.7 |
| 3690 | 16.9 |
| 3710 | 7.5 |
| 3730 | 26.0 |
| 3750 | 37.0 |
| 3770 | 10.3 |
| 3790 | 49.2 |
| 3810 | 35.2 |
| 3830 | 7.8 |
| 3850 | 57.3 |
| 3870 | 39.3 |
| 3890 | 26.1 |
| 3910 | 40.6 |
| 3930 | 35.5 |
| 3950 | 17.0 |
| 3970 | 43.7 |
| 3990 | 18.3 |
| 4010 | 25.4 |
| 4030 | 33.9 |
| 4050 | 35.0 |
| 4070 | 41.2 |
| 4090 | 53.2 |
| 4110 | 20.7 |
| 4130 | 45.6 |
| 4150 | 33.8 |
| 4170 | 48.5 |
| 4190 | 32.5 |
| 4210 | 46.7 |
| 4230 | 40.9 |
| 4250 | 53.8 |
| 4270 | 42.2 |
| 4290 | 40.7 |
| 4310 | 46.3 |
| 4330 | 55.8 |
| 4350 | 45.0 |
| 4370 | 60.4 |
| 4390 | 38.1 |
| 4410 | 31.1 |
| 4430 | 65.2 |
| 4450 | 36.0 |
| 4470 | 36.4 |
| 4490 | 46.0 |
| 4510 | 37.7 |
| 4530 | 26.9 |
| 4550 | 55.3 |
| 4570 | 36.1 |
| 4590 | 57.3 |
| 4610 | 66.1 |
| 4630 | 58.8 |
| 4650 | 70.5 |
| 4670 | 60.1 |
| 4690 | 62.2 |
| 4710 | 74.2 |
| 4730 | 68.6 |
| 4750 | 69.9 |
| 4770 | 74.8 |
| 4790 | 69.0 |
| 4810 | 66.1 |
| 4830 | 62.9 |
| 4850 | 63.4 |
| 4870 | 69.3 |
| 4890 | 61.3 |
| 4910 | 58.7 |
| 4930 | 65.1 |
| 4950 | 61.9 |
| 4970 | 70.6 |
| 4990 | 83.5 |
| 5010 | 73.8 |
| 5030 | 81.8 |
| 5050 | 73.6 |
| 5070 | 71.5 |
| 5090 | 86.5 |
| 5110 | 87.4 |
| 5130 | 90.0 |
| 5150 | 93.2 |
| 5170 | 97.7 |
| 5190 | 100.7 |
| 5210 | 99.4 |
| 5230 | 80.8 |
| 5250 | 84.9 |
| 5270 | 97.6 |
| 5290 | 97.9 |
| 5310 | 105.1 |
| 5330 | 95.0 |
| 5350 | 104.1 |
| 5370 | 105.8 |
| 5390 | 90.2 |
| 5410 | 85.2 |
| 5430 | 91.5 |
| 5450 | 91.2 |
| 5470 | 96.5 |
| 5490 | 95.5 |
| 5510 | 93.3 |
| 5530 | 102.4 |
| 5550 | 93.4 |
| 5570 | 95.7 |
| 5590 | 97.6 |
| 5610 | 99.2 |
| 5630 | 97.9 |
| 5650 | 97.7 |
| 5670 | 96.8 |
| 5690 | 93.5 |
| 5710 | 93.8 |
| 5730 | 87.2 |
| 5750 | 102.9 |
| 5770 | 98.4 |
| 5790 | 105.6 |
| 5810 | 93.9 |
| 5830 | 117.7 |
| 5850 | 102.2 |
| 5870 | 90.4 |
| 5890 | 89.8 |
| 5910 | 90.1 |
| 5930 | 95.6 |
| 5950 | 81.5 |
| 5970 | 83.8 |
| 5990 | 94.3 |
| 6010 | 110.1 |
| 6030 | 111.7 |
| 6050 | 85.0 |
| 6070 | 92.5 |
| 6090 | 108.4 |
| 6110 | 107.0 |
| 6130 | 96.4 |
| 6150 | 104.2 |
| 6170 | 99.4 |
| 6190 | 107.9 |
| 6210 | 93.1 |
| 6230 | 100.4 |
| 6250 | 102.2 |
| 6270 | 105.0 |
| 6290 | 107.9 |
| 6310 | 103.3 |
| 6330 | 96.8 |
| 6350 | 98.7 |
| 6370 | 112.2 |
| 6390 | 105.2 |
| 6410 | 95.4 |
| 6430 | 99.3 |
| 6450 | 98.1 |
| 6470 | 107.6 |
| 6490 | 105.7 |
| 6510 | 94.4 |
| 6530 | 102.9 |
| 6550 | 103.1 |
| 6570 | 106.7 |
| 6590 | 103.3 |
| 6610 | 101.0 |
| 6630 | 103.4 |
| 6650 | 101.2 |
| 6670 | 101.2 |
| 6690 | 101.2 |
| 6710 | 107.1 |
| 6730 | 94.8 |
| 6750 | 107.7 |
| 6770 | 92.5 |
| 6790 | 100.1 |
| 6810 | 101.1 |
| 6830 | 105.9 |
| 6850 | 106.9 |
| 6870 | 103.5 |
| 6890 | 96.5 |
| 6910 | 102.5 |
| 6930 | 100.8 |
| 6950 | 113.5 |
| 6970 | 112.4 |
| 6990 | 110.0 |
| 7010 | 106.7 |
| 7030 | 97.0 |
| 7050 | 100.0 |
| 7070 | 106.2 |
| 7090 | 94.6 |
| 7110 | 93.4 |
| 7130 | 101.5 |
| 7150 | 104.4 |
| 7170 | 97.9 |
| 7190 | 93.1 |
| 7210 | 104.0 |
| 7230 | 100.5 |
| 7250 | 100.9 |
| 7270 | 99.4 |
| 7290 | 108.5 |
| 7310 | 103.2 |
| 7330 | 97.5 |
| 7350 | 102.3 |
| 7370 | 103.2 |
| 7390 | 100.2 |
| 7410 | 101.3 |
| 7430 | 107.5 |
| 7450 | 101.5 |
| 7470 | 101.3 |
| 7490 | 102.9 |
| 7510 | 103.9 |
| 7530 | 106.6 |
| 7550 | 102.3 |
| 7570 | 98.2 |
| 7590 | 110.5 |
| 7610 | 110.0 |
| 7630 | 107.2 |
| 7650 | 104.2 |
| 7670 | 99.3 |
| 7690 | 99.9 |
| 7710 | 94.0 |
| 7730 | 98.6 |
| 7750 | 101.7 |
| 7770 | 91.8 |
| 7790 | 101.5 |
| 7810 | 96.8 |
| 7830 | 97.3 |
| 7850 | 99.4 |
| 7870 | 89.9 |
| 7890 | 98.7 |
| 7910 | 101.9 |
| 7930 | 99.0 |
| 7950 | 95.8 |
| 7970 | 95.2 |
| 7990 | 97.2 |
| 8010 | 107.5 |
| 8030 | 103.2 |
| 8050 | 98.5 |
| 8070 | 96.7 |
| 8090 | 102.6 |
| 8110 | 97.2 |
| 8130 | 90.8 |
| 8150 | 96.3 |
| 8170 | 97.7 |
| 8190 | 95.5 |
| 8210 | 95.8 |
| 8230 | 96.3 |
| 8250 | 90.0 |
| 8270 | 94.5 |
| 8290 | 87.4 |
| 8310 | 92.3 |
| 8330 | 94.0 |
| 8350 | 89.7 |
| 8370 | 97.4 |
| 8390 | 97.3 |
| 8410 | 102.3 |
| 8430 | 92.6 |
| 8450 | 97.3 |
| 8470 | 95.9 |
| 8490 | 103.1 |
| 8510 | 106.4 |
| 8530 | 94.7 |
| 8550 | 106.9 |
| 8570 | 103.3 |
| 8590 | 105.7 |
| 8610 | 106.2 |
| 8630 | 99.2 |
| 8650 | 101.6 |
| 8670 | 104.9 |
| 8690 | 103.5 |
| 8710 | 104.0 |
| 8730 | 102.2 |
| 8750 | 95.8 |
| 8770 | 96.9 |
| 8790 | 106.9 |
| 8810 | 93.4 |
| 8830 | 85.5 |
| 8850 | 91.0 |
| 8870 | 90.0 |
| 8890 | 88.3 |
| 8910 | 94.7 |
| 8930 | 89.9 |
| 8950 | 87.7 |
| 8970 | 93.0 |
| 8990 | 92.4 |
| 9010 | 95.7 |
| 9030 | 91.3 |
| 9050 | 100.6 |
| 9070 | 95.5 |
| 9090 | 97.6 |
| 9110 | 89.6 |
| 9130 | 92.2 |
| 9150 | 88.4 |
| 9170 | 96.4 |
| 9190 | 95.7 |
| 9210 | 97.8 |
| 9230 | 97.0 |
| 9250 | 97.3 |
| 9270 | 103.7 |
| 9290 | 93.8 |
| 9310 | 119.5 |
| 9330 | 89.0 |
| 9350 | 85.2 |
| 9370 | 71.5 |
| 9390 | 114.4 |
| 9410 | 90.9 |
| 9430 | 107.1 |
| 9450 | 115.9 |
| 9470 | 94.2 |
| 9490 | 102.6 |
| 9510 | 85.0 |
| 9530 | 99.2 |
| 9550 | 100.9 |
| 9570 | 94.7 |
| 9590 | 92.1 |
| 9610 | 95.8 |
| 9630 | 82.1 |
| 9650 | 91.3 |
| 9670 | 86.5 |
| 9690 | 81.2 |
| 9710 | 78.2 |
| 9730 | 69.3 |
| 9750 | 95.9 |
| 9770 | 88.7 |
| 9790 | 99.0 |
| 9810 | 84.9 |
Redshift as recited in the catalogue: 0.150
